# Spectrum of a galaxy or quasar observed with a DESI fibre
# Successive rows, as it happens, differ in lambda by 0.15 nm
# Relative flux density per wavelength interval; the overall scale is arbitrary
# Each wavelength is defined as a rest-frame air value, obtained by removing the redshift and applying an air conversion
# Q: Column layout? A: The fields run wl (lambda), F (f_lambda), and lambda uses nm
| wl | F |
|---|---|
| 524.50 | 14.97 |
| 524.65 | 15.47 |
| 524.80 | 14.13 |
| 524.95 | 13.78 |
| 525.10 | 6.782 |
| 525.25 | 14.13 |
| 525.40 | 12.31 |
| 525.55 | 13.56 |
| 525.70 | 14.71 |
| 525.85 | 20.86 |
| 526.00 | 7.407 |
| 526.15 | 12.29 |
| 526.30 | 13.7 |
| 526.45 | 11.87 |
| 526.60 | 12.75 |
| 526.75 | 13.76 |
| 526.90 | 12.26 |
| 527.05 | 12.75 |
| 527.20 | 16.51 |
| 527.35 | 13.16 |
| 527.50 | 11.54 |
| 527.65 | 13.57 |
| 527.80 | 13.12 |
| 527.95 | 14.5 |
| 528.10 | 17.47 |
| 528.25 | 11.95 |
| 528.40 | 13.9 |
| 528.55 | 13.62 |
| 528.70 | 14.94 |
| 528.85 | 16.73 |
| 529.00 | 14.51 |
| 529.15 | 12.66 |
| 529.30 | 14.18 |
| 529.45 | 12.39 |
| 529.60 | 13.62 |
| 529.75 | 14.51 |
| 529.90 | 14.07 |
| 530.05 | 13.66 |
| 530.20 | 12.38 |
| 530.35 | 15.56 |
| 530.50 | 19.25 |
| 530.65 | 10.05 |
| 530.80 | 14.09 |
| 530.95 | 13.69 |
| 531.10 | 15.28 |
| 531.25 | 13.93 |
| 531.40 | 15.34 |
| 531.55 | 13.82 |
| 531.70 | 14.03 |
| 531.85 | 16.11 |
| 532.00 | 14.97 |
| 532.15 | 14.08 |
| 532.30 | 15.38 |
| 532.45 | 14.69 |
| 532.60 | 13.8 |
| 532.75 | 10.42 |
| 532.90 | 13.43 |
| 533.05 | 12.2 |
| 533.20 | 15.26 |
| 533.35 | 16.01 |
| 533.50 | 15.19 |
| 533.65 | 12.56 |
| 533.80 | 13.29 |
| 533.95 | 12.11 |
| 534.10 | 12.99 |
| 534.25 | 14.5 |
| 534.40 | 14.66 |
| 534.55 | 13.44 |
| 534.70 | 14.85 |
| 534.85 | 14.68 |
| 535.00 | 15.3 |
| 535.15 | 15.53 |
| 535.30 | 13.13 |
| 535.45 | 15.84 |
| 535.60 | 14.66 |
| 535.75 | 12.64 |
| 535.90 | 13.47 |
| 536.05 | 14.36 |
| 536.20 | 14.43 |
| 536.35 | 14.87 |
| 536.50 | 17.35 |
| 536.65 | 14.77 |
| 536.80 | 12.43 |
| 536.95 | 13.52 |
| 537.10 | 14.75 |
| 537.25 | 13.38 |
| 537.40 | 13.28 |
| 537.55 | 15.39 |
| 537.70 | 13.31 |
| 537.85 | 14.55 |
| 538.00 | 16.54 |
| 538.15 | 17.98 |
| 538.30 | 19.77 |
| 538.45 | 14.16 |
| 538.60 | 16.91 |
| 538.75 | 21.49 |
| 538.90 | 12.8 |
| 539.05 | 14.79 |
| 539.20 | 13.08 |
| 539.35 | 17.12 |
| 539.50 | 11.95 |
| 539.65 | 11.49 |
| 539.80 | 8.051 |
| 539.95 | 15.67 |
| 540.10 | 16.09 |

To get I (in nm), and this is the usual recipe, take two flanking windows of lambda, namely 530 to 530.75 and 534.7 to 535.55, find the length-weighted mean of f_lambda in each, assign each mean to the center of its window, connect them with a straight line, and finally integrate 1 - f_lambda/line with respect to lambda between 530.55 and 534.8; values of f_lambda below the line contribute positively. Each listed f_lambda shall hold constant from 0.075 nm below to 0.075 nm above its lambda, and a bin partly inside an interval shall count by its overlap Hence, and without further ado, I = 0.16 nm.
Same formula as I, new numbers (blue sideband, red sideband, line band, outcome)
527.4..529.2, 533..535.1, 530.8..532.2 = -0.05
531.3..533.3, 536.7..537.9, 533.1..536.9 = -0.09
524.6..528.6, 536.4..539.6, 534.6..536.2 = 0.04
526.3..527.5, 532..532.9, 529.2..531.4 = -0.09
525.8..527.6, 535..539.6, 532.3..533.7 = 0.04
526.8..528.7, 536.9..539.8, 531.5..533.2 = 0.03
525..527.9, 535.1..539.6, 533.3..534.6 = 0.05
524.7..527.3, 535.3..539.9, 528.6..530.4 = -0.06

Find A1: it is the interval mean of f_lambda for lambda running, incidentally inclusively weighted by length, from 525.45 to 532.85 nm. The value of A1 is 13.9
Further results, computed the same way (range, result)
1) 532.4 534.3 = 13.5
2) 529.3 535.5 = 14.1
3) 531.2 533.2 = 14.1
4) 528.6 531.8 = 14.2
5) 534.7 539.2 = 15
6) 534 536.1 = 14.3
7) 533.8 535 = 13.9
